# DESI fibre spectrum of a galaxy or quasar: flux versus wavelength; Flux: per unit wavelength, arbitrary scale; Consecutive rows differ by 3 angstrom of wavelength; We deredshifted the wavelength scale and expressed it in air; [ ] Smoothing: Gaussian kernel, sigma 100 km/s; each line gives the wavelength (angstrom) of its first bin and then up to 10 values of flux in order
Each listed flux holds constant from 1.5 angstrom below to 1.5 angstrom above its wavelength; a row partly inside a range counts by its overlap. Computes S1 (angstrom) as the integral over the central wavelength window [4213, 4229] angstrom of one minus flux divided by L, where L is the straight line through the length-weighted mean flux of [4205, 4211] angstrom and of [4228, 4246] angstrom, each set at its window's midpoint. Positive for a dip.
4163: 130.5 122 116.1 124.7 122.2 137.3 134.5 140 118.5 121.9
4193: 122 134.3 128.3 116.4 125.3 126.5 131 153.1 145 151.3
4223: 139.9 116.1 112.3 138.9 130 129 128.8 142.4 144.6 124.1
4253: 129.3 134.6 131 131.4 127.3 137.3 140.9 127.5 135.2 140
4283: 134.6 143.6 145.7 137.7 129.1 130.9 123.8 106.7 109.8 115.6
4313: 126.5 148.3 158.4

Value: -1.1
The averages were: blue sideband 127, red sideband 131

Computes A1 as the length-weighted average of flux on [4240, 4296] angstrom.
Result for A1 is 135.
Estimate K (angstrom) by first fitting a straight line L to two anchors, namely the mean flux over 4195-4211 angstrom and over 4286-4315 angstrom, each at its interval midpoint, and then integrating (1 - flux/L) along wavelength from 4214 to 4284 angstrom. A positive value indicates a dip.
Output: -4.2 angstrom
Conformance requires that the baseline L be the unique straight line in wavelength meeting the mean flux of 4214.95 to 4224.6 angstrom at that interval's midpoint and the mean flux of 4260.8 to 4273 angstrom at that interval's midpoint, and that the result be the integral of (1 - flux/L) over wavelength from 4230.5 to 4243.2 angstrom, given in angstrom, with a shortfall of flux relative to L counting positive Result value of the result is 0.8 angstrom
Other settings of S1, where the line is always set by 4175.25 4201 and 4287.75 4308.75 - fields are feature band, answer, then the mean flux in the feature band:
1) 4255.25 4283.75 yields -1.6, 134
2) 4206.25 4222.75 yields -1.6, 141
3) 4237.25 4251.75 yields -0.7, 134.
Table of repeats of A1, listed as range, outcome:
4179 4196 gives 128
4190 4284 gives 132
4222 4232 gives 124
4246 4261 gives 132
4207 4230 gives 135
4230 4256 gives 133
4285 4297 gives 138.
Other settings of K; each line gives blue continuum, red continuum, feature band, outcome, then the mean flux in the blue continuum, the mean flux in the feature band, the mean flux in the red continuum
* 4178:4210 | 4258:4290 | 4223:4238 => 0.55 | 127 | 126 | 136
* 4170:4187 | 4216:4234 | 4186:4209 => 1.27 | 130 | 124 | 134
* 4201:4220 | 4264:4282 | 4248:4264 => 0.52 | 135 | 130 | 135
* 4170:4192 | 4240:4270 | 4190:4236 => -0.27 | 128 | 131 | 133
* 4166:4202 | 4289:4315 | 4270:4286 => -1.46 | 127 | 136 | 124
